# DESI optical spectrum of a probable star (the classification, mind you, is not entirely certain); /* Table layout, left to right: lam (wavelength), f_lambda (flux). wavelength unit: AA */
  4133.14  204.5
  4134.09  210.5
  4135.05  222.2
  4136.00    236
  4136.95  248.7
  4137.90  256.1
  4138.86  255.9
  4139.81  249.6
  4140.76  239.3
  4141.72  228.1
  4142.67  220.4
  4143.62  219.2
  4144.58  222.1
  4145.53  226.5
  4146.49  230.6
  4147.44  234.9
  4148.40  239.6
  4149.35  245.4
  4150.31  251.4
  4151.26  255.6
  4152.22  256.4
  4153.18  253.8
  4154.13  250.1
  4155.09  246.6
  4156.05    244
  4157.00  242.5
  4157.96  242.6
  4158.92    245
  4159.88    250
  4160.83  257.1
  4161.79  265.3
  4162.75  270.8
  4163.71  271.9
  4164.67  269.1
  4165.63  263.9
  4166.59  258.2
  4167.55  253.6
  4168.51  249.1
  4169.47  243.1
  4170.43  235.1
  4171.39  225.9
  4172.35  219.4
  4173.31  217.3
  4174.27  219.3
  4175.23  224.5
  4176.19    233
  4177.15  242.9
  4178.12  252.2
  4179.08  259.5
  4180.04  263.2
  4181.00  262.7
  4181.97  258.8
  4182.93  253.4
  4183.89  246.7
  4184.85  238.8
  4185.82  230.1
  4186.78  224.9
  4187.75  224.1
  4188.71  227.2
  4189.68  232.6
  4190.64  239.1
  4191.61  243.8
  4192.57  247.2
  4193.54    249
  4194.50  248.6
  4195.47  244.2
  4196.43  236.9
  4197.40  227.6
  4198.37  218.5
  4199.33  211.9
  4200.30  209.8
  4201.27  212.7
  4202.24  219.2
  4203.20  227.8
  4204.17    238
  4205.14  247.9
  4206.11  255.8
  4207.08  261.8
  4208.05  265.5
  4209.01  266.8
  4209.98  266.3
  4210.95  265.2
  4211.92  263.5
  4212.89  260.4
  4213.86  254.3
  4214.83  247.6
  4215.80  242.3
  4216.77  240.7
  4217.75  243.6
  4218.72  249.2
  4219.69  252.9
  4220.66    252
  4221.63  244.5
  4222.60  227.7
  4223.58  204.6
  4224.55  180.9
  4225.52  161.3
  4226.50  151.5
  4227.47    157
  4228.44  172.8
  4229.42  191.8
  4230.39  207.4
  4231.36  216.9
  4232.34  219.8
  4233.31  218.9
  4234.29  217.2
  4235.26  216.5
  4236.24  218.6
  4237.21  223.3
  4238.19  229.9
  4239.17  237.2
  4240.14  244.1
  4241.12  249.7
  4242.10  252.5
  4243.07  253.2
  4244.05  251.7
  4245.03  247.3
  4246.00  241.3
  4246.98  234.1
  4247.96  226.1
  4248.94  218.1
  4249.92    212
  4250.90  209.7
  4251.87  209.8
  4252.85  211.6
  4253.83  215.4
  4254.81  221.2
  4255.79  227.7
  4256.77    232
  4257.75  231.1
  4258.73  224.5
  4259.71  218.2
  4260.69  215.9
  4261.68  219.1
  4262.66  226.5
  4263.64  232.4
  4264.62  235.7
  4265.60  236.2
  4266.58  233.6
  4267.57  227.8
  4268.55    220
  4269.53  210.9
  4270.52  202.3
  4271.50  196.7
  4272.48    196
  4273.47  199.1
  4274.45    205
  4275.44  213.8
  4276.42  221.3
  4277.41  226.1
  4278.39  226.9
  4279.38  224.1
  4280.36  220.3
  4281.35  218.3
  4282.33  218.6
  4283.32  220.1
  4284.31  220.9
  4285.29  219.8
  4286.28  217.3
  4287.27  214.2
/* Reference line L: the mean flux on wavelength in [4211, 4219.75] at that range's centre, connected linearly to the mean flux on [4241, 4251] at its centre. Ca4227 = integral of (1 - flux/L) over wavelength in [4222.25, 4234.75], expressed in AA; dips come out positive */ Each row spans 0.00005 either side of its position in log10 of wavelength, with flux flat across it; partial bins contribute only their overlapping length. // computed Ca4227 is 2.6 AA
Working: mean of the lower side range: 251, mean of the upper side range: 236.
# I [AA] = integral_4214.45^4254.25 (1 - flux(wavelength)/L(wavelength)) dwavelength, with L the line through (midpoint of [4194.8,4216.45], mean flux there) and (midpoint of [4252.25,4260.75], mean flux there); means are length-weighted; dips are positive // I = 1.6 AA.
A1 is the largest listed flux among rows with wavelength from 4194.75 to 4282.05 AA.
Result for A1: 266.8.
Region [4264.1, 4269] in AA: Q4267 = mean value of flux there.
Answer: 231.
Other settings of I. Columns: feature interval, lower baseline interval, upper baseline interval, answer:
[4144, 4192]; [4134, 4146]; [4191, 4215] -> -1.2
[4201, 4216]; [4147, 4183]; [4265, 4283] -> -1.0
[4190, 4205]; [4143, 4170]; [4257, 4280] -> 0.4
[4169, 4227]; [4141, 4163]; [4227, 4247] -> -1.1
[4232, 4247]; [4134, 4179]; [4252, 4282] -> -0.6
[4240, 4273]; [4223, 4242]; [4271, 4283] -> -2.3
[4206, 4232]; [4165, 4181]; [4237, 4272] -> 0.5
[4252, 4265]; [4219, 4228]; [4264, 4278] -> -0.6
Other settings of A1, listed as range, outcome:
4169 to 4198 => 263.2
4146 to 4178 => 271.9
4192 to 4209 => 265.5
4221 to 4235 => 244.5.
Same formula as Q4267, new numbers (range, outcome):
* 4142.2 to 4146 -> 222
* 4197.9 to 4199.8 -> 216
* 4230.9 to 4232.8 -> 218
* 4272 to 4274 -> 198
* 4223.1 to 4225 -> 193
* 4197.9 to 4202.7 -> 214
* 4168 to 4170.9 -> 243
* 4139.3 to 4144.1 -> 232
